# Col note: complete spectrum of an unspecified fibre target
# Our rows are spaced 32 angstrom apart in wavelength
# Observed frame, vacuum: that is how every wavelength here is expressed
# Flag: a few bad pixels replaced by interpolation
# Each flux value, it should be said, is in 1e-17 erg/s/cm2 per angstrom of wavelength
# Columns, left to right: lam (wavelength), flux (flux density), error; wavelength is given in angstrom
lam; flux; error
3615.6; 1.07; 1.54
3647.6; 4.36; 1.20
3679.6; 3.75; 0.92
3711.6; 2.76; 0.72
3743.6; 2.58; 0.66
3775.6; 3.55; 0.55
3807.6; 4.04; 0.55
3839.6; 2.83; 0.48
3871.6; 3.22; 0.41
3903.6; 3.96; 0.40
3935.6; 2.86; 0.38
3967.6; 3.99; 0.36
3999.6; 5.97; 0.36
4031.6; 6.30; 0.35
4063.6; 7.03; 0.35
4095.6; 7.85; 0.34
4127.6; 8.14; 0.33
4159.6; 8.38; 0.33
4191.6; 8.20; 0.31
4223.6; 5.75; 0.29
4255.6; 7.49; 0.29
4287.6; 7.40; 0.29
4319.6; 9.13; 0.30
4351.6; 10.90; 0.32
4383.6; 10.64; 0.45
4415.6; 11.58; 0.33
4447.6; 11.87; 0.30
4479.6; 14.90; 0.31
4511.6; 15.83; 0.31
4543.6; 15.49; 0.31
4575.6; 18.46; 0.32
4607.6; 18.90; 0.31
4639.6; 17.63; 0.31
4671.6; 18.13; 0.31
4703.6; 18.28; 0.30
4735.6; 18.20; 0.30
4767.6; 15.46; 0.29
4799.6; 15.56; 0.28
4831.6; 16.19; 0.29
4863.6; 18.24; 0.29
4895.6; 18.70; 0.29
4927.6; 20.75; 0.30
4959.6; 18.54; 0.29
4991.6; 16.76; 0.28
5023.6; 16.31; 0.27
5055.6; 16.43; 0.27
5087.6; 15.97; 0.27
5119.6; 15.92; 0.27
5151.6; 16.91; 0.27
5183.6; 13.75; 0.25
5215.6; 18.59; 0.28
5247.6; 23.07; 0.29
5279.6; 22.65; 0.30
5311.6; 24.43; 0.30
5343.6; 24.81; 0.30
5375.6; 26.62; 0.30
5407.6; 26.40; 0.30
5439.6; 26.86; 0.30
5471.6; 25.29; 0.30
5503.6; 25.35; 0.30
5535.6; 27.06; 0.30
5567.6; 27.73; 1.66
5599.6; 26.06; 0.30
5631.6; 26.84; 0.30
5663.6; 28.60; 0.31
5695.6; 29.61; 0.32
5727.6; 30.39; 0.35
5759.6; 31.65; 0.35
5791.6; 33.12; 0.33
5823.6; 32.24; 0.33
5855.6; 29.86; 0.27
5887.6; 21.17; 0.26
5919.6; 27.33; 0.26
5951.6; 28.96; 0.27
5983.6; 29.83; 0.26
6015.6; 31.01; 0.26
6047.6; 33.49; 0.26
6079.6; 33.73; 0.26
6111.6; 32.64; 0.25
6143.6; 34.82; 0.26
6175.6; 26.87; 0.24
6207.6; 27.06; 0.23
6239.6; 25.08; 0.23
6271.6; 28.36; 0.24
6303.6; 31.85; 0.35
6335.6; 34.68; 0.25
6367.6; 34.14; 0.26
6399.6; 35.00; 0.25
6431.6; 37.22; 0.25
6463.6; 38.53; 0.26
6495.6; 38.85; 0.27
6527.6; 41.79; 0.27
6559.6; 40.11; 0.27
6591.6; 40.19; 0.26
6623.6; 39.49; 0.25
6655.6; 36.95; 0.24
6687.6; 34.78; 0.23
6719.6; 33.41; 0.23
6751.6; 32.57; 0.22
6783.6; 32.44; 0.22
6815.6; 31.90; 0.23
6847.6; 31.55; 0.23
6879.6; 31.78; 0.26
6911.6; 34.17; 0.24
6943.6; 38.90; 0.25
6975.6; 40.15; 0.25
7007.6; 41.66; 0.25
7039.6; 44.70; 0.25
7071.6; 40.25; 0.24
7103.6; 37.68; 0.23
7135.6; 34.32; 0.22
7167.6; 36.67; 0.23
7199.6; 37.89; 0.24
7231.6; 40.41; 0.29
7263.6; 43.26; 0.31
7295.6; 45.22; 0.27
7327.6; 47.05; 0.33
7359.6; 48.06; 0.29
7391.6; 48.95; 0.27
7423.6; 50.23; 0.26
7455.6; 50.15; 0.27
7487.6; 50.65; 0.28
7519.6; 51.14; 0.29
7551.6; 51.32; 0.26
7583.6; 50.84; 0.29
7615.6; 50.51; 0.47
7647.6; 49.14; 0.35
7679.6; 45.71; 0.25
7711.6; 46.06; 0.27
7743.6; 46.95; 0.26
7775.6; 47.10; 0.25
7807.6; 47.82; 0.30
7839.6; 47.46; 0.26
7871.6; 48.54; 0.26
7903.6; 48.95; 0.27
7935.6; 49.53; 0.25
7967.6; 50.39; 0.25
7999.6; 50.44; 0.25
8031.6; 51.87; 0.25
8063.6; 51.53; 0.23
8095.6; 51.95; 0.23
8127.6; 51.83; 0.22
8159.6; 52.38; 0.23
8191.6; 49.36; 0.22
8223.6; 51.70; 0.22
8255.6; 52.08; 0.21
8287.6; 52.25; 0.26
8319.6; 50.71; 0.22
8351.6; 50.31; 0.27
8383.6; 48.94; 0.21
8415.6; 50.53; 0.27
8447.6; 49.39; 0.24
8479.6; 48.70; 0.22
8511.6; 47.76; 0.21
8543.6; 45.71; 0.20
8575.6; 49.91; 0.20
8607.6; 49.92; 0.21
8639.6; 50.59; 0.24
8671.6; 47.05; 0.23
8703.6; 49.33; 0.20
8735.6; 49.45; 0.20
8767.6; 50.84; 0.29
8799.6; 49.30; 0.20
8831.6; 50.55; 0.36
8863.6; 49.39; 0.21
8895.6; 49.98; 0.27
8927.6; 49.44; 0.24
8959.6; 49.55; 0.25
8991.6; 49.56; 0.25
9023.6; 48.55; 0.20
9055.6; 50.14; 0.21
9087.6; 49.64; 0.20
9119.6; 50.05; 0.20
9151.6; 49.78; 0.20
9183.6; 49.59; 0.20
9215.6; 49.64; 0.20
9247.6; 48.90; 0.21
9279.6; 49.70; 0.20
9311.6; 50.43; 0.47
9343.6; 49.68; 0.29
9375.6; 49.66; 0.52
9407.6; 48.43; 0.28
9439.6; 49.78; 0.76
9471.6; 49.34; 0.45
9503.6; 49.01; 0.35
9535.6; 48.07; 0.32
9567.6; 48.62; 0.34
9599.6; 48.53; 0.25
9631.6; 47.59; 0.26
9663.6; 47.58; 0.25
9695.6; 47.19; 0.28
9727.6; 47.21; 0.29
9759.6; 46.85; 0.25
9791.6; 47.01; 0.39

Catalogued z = 0.000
